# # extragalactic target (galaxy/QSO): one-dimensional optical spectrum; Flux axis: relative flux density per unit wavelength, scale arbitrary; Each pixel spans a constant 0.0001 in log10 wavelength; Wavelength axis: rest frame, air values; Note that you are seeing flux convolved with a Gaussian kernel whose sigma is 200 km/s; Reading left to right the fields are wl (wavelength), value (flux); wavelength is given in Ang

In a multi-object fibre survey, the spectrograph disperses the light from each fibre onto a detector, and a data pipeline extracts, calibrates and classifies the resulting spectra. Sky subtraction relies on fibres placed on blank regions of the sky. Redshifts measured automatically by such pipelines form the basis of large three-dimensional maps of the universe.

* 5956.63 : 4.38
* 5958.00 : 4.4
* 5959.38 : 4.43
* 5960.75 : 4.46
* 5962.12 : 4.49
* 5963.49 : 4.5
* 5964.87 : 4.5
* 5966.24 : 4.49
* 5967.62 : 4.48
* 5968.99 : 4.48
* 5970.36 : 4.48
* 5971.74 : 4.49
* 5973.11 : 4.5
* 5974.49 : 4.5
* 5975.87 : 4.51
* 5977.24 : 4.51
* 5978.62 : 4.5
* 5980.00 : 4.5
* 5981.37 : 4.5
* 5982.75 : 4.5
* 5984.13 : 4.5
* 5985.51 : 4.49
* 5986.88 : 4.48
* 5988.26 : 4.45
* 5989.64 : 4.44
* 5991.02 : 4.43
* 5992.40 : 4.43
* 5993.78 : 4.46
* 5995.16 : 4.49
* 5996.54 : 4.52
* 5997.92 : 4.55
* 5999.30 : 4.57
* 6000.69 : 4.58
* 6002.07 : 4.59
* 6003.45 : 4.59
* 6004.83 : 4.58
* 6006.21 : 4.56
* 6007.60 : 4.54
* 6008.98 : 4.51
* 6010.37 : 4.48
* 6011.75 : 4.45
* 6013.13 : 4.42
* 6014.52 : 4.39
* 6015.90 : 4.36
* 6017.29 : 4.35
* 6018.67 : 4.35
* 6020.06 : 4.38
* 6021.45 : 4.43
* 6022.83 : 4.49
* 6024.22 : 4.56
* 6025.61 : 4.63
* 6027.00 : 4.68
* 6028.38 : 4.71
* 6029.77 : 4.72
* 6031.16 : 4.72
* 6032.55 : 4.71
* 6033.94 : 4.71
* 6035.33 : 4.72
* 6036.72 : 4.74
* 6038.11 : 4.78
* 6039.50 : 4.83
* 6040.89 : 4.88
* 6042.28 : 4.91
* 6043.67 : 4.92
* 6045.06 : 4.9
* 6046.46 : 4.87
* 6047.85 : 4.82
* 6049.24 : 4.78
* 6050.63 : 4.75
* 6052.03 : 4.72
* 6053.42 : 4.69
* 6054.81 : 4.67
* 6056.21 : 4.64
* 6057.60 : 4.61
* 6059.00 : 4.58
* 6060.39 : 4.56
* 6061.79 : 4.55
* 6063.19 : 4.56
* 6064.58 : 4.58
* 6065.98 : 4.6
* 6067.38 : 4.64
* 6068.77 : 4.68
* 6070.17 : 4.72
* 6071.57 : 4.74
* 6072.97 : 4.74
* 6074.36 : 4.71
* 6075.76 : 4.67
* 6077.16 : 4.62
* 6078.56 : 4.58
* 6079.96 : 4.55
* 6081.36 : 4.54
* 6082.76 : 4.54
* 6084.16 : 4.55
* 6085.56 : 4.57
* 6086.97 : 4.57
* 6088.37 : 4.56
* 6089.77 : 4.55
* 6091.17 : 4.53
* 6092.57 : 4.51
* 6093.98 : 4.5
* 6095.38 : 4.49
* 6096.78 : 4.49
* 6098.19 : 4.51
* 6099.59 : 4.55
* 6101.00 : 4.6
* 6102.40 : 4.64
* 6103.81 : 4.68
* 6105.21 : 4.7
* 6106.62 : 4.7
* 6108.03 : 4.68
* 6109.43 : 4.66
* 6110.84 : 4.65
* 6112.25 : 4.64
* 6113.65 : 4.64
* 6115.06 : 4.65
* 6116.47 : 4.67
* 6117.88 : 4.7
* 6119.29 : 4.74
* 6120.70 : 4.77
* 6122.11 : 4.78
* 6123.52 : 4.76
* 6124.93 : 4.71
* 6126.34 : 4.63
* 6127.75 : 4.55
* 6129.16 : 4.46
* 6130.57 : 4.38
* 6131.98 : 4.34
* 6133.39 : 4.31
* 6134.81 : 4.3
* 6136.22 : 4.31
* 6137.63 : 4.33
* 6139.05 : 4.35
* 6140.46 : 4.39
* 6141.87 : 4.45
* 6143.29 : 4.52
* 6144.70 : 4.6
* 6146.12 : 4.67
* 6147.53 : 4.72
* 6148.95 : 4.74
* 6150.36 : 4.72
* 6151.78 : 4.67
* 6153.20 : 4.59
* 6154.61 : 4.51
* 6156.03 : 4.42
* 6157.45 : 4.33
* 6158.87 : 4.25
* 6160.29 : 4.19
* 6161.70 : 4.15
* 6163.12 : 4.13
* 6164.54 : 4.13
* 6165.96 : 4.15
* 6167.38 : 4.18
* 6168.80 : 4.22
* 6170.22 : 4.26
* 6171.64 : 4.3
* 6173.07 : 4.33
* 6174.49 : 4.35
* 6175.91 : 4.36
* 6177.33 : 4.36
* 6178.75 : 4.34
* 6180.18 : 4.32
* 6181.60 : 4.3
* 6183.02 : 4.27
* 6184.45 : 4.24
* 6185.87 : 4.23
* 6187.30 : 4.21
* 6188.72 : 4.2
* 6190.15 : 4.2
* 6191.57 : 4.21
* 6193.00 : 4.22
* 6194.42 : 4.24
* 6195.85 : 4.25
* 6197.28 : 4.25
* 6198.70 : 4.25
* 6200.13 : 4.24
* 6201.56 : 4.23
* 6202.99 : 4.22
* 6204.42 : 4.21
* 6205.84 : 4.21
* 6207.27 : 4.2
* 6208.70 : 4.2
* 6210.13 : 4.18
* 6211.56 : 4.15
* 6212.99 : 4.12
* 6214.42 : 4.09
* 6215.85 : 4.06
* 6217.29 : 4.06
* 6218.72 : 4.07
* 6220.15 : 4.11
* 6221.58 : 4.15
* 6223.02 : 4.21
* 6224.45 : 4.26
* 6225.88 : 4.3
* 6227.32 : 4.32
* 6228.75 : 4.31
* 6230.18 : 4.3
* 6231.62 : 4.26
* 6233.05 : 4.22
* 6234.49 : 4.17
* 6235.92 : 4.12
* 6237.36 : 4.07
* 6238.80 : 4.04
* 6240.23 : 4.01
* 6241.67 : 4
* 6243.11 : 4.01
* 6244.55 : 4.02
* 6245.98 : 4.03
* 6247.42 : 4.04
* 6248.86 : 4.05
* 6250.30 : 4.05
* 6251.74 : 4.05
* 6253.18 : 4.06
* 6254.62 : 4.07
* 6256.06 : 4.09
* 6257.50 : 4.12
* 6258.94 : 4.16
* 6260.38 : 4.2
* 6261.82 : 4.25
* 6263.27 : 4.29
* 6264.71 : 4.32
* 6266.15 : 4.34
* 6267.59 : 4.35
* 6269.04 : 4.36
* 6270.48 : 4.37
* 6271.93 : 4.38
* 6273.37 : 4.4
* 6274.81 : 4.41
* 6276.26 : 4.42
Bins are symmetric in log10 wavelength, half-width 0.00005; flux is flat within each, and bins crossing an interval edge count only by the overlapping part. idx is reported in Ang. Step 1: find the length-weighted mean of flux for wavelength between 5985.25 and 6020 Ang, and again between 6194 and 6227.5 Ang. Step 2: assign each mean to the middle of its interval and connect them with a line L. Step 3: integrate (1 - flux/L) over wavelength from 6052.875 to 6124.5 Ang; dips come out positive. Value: -4.3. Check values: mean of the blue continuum 4.48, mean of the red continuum 4.19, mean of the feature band 4.62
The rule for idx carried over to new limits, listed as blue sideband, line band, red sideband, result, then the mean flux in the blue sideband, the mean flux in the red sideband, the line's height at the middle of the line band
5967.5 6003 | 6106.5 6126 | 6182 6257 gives -1.7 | 4.5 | 4.16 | 4.31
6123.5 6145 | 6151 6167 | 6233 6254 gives 0.2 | 4.45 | 4.06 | 4.36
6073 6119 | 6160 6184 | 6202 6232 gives 0.5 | 4.6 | 4.19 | 4.34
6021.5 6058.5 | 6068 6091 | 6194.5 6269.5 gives 0.0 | 4.73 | 4.17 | 4.61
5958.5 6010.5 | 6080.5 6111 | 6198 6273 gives -1.6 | 4.5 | 4.17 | 4.36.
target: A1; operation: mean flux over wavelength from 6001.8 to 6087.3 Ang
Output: 4.63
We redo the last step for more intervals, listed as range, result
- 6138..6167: 4.43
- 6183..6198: 4.23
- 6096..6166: 4.53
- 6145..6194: 4.34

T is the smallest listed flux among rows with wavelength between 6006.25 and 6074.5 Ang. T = 4.35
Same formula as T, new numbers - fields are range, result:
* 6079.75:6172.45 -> 4.13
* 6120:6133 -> 4.34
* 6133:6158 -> 4.3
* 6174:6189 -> 4.2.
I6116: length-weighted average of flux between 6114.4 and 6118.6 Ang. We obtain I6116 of 4.67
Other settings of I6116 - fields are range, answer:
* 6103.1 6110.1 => 4.68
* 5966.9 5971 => 4.48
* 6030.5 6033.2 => 4.71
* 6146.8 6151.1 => 4.73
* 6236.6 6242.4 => 4.03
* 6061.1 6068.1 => 4.59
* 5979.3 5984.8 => 4.5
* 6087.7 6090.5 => 4.56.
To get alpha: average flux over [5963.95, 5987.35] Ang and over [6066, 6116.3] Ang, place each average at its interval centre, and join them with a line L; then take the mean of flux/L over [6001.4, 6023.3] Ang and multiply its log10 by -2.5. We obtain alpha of 0.02 mag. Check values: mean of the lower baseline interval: 4.49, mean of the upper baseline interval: 4.61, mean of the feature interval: 4.47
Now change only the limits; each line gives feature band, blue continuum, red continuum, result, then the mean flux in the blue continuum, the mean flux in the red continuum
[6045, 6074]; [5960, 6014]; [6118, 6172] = -0.05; 4.5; 4.45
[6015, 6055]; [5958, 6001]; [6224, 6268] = -0.06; 4.49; 4.16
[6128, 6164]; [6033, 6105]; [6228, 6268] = 0.00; 4.66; 4.14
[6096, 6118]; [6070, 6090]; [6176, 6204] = -0.03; 4.61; 4.25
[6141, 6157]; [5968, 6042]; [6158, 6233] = -0.07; 4.54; 4.22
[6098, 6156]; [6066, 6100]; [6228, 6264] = -0.03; 4.59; 4.12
